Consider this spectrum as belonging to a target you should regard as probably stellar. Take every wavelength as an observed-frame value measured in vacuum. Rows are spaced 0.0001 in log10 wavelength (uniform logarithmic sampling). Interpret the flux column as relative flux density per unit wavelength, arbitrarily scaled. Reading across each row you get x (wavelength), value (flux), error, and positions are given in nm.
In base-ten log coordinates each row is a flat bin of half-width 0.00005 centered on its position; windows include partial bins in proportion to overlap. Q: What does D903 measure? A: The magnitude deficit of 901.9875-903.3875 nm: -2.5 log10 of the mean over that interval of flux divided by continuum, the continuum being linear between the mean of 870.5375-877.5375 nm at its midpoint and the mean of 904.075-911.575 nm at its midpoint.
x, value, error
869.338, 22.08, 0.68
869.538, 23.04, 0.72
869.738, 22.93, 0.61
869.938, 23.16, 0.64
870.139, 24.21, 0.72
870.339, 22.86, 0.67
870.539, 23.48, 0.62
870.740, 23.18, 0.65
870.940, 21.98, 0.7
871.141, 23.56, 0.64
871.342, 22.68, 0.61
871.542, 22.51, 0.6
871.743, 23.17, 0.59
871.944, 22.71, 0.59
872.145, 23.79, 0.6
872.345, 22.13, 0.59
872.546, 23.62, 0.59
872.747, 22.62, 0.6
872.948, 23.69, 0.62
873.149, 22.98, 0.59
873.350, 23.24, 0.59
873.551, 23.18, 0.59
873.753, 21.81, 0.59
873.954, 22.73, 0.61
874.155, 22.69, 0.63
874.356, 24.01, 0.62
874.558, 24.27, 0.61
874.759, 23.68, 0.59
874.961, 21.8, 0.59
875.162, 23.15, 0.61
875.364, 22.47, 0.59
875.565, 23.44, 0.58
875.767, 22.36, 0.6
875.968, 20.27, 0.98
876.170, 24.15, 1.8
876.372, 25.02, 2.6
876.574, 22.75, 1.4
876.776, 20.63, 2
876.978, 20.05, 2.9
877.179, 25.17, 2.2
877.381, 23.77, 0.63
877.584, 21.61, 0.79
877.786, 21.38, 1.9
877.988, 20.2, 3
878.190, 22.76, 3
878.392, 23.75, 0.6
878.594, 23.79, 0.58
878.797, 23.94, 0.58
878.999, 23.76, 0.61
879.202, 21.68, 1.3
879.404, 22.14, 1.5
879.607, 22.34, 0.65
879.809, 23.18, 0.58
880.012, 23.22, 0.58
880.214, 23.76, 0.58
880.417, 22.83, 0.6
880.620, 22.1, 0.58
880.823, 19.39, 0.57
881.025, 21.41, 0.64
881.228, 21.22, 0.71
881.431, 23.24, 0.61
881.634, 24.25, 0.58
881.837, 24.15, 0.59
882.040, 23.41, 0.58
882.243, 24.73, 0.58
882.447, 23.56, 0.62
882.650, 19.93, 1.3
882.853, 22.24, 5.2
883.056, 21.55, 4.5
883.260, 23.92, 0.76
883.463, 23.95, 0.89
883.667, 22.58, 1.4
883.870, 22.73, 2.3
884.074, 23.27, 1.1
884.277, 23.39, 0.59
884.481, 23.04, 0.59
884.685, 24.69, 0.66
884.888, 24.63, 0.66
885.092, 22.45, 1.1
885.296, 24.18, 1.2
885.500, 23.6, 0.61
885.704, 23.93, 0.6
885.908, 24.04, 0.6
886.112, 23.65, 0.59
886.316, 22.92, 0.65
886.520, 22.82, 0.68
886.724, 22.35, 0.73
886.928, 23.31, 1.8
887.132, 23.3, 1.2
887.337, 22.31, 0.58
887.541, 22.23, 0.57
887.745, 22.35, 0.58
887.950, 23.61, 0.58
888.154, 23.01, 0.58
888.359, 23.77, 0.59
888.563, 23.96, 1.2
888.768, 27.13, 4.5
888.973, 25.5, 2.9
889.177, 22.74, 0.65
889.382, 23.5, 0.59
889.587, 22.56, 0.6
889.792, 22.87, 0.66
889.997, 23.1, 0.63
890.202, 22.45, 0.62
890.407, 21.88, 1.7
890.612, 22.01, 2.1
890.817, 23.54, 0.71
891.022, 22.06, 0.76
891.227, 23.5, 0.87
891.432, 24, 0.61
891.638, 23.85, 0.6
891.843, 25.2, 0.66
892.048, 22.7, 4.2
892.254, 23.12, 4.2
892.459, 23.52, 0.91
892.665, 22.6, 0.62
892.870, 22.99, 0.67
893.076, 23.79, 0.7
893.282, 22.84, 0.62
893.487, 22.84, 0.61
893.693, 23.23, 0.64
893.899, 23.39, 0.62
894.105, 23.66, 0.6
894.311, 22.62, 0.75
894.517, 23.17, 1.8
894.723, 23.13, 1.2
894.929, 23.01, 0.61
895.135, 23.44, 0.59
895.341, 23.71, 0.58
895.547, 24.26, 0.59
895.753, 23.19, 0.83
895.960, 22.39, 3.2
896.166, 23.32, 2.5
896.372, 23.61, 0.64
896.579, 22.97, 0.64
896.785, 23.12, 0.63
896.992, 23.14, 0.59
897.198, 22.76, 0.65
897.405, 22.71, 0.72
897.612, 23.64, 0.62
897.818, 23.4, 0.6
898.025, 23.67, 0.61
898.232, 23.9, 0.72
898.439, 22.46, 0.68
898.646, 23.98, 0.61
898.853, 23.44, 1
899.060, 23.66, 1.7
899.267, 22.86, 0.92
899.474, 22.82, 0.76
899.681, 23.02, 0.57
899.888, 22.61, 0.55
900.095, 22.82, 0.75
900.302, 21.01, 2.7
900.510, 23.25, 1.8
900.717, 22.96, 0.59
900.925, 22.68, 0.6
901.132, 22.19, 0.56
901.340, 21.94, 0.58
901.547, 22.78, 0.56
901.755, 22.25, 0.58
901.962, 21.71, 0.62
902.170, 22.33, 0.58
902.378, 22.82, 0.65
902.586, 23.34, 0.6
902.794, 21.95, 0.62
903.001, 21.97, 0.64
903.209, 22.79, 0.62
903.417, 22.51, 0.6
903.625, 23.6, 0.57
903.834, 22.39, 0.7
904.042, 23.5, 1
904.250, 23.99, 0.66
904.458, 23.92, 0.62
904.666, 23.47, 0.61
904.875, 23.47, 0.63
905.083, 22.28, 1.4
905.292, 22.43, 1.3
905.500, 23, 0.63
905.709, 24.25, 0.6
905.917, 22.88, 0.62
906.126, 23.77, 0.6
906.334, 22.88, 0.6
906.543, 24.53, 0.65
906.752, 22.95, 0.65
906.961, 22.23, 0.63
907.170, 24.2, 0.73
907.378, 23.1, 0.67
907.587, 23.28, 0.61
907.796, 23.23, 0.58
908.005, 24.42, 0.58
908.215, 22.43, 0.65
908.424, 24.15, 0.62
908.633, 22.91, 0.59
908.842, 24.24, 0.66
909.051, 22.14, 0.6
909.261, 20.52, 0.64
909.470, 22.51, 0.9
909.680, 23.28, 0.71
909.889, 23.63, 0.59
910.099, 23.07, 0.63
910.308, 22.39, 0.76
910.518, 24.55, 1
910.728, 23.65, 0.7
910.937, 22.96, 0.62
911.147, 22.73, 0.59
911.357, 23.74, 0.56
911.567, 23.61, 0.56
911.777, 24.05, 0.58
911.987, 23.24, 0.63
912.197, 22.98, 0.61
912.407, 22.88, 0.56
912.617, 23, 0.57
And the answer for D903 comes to 0.03 mag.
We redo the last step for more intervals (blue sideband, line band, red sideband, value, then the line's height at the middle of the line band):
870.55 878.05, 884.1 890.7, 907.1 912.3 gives -0.019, 23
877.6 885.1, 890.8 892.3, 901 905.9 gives -0.032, 22.8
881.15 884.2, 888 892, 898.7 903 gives -0.031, 22.8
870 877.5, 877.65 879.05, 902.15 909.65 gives 0.011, 23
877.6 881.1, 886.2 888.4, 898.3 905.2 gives -0.015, 22.6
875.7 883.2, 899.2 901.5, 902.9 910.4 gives 0.021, 23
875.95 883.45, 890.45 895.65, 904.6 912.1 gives -0.016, 22.9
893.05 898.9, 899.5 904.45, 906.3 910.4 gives 0.025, 23.2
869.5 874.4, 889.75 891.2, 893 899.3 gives 0.029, 23.2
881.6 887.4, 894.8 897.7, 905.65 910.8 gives 0.001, 23.3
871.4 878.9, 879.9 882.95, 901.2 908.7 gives 0.012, 22.9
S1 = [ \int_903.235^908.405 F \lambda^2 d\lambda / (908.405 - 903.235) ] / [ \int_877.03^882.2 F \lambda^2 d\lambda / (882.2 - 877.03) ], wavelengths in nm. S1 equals 1.1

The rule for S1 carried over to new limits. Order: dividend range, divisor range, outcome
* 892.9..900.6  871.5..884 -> 1.06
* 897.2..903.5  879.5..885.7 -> 1.03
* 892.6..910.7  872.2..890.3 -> 1.05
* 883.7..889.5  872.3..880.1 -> 1.06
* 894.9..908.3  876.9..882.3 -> 1.07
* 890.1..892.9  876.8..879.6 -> 1.06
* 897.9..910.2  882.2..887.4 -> 1.04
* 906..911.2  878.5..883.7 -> 1.08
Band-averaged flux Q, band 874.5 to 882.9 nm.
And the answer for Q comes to 22.7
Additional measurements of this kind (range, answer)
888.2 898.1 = 23.3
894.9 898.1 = 23.3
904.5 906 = 23.1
